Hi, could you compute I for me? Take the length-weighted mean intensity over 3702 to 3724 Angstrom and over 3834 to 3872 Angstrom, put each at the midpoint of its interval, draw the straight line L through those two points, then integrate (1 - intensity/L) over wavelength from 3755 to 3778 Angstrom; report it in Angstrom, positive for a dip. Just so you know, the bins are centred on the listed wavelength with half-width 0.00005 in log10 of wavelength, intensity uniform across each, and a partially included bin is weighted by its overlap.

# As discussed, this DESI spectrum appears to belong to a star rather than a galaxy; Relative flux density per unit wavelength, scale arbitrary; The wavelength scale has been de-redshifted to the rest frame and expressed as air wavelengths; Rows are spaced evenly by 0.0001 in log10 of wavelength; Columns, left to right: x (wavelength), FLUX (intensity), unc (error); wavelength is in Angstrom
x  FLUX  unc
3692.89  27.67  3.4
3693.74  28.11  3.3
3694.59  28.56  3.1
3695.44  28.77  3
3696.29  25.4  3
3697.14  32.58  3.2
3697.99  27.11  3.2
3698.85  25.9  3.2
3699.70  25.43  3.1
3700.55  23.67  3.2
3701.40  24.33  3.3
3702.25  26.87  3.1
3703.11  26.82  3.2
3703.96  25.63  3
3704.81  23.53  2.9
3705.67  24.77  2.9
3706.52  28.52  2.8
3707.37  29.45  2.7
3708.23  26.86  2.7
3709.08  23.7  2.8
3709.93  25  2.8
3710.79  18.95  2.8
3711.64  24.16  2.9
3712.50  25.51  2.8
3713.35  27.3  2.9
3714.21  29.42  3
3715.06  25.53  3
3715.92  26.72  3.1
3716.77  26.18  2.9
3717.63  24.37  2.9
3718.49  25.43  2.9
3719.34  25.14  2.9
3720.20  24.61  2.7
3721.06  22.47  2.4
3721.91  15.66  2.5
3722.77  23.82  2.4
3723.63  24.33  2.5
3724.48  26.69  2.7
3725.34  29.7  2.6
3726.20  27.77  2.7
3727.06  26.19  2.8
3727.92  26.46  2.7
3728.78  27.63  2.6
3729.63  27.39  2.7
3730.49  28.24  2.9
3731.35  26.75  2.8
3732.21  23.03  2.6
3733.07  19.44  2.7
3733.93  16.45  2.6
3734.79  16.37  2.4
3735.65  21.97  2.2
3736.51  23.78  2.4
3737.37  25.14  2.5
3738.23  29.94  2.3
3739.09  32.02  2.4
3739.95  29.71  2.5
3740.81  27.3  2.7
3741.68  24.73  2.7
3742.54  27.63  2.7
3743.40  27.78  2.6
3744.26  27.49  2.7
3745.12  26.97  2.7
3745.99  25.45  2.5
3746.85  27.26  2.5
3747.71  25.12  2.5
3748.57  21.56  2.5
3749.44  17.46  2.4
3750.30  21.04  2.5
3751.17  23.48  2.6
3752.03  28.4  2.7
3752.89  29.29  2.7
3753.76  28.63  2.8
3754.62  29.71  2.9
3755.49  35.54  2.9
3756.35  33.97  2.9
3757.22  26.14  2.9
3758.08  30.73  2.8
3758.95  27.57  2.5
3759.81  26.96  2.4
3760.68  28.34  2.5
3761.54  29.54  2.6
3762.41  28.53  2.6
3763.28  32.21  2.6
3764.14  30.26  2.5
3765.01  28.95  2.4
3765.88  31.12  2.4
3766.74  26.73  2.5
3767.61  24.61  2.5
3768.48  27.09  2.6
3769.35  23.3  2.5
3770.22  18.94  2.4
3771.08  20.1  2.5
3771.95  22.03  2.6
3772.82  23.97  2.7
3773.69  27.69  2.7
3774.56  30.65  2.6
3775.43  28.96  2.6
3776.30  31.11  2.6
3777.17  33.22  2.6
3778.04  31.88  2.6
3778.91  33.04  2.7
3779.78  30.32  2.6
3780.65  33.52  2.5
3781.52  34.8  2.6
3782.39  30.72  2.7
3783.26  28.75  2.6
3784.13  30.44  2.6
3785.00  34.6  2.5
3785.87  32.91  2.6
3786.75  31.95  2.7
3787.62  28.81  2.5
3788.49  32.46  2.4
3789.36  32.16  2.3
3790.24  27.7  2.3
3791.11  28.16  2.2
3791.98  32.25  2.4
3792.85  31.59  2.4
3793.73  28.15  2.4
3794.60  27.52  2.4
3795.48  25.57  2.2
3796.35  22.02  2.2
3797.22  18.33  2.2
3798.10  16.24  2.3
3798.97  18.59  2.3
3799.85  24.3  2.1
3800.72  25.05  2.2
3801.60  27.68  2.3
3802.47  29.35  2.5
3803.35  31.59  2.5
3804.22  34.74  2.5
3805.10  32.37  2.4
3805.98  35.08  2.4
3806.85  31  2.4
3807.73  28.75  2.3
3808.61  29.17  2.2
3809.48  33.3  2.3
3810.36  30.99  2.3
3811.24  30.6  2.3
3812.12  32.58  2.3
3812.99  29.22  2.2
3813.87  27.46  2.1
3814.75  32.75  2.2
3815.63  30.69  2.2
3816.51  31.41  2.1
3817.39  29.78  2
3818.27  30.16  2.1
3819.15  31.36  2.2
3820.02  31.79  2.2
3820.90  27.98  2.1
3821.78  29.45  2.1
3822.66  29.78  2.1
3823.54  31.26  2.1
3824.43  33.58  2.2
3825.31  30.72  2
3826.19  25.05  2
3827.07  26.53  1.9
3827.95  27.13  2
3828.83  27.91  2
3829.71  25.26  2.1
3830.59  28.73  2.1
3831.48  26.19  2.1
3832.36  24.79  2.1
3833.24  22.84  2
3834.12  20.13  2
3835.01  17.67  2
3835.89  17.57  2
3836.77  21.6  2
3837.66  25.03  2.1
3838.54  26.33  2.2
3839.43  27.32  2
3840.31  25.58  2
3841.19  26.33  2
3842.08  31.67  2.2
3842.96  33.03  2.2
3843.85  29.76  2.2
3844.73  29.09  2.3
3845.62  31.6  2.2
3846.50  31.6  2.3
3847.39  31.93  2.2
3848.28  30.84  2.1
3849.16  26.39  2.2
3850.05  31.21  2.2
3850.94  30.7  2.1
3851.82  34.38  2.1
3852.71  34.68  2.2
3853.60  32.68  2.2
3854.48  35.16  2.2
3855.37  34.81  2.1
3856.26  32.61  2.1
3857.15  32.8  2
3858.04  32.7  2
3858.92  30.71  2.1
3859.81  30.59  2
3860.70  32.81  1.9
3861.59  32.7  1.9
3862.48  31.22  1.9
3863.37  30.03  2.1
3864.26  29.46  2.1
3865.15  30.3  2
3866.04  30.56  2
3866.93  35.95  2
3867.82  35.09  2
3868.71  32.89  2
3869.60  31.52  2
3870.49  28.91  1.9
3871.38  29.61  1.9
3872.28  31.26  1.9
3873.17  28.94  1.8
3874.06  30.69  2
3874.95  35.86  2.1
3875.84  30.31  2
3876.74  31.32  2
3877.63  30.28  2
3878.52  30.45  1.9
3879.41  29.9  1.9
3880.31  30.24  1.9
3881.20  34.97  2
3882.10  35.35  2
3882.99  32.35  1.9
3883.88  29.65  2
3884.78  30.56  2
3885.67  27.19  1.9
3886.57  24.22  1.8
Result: -1.0 Angstrom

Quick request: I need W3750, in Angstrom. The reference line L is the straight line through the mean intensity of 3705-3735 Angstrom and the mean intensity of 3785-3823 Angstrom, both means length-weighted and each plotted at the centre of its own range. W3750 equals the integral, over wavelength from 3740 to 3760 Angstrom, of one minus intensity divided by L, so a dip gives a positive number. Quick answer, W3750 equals -0.4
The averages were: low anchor 24.9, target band 27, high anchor 29.2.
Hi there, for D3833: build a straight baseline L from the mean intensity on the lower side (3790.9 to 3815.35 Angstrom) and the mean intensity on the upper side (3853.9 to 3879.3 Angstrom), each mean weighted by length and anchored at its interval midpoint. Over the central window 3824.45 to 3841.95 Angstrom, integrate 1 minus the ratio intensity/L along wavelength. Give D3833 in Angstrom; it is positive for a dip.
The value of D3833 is 2.78 Angstrom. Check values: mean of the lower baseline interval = 28.4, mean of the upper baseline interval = 31.8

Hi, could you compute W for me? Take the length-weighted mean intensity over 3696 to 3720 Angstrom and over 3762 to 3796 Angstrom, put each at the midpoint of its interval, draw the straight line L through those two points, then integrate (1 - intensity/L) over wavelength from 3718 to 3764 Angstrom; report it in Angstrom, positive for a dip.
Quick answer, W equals 2.1 Angstrom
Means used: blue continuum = 25.9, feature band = 26.2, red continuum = 29.1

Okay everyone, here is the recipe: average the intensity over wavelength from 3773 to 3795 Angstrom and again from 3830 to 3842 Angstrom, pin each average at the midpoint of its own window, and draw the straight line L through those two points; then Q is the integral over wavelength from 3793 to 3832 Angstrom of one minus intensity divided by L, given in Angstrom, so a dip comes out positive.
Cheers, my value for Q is -2.3 Angstrom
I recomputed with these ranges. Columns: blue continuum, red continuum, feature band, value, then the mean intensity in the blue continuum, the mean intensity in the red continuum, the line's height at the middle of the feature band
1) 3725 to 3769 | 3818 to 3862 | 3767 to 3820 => -1.9 Angstrom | 26.8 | 29.1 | 27.9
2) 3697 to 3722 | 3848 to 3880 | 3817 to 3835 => 1.4 Angstrom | 25.4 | 31.7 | 30.1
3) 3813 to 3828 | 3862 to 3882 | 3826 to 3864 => 2.2 Angstrom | 29.9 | 31.4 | 30.6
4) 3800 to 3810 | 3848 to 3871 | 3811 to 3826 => 0.2 Angstrom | 30.6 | 32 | 30.9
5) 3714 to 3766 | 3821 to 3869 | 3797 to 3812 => -0.1 Angstrom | 26.3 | 29.4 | 28.2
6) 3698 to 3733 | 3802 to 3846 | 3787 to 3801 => 0.8 Angstrom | 25.5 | 28.7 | 27.8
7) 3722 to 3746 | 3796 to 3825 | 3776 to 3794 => -2.3 Angstrom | 25.6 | 29.1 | 27.9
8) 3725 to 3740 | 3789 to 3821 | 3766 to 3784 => -0.5 Angstrom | 25.3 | 28.9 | 27.4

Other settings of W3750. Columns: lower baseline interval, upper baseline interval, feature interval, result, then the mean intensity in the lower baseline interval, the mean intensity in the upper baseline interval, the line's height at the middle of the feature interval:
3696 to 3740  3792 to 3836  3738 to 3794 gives -3.90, 25.3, 28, 26.6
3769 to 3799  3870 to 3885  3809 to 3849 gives 1.75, 28.2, 31.2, 29.7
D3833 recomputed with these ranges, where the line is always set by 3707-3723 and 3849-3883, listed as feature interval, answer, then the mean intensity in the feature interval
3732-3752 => 1.2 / 24.5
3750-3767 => -1.4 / 28.9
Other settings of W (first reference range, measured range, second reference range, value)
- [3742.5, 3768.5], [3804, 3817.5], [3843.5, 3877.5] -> -0.7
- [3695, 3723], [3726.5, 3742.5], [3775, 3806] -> 0.9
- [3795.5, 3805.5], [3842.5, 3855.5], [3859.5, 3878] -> -0.9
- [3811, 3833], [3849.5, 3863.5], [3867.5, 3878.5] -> -0.9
